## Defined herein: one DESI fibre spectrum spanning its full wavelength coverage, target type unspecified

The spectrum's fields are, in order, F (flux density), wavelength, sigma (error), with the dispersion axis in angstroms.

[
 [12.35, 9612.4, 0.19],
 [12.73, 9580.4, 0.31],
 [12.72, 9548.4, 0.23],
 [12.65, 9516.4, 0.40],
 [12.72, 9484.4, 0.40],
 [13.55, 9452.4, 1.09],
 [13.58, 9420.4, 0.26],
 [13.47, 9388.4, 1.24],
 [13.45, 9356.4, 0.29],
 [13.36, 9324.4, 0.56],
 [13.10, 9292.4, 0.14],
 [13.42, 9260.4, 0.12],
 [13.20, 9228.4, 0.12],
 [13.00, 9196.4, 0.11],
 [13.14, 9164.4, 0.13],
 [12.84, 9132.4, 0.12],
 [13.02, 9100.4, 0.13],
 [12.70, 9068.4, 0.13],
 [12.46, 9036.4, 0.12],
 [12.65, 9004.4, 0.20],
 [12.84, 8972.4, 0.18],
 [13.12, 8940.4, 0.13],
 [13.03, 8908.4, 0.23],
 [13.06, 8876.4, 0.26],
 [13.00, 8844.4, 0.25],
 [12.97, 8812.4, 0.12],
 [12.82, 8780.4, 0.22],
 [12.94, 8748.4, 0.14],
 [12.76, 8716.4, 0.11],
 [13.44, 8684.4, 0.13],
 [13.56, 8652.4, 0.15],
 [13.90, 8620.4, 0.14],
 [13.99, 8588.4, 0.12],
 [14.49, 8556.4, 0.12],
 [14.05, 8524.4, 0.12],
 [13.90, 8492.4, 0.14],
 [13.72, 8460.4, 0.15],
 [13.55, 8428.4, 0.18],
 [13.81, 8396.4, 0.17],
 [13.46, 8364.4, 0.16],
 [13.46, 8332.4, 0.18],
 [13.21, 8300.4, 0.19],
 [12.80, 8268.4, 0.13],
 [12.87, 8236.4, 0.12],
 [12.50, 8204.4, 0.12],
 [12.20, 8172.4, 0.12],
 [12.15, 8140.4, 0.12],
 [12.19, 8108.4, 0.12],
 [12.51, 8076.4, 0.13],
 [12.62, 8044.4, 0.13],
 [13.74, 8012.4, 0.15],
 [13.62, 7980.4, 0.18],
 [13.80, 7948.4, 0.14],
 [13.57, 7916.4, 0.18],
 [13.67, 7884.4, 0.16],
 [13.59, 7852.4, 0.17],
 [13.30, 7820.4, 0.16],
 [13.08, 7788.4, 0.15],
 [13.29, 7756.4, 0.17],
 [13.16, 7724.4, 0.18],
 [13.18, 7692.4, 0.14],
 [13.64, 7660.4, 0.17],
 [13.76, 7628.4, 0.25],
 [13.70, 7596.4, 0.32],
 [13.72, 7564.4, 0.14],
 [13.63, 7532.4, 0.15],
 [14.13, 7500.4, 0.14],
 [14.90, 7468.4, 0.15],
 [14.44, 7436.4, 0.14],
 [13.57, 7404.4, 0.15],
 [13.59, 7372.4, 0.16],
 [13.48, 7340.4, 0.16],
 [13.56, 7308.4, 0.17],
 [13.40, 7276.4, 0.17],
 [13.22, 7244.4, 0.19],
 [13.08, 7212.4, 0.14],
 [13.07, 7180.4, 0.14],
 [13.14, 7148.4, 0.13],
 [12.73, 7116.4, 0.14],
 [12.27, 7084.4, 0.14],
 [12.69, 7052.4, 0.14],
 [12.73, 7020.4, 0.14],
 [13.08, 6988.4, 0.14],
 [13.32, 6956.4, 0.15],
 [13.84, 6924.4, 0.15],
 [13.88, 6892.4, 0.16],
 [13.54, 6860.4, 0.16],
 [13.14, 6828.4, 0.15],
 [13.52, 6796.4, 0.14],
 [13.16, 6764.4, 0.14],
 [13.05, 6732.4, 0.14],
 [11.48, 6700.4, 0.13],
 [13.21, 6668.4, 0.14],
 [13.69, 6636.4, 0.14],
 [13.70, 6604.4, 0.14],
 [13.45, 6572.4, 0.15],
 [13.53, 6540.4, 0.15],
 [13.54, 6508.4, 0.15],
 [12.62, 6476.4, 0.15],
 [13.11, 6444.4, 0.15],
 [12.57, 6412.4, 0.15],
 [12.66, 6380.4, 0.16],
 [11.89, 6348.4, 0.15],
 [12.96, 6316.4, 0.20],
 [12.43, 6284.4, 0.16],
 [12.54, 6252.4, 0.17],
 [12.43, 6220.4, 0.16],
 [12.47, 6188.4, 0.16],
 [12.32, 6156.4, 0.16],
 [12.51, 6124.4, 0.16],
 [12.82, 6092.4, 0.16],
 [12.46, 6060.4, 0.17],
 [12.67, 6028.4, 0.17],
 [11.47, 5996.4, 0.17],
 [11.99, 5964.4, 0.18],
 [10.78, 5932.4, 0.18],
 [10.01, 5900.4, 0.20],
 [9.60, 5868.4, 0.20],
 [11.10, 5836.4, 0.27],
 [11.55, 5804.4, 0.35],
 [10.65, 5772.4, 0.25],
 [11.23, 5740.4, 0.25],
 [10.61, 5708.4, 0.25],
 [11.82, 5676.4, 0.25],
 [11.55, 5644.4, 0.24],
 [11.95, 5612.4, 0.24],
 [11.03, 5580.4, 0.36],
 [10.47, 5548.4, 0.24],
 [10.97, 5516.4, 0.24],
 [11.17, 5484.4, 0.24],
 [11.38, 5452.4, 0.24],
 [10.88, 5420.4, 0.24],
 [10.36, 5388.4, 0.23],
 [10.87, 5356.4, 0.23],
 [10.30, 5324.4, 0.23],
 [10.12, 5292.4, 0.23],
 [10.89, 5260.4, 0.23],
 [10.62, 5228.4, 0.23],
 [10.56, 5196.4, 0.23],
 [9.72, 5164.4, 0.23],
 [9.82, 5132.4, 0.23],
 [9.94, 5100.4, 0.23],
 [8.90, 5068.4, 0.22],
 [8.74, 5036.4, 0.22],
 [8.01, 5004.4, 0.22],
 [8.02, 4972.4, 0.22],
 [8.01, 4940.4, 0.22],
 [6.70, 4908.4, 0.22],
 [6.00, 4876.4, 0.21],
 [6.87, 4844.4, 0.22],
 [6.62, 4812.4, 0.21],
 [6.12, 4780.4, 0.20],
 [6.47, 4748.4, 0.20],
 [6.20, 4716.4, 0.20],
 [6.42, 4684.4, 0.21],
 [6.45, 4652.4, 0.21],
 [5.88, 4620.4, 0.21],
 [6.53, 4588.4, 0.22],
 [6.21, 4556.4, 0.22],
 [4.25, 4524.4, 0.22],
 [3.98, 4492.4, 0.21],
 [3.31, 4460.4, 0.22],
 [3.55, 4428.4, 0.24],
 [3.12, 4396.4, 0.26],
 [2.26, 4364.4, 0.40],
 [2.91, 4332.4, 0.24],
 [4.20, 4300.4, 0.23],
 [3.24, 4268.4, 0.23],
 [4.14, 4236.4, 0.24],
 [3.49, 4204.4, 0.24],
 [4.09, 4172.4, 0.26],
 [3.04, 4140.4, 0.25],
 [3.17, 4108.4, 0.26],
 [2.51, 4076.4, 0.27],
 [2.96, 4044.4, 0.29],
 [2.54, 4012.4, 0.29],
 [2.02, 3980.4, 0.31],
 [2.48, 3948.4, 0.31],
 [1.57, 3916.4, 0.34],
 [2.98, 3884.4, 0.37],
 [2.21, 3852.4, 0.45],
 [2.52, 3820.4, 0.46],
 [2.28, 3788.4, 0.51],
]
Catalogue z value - 0.136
